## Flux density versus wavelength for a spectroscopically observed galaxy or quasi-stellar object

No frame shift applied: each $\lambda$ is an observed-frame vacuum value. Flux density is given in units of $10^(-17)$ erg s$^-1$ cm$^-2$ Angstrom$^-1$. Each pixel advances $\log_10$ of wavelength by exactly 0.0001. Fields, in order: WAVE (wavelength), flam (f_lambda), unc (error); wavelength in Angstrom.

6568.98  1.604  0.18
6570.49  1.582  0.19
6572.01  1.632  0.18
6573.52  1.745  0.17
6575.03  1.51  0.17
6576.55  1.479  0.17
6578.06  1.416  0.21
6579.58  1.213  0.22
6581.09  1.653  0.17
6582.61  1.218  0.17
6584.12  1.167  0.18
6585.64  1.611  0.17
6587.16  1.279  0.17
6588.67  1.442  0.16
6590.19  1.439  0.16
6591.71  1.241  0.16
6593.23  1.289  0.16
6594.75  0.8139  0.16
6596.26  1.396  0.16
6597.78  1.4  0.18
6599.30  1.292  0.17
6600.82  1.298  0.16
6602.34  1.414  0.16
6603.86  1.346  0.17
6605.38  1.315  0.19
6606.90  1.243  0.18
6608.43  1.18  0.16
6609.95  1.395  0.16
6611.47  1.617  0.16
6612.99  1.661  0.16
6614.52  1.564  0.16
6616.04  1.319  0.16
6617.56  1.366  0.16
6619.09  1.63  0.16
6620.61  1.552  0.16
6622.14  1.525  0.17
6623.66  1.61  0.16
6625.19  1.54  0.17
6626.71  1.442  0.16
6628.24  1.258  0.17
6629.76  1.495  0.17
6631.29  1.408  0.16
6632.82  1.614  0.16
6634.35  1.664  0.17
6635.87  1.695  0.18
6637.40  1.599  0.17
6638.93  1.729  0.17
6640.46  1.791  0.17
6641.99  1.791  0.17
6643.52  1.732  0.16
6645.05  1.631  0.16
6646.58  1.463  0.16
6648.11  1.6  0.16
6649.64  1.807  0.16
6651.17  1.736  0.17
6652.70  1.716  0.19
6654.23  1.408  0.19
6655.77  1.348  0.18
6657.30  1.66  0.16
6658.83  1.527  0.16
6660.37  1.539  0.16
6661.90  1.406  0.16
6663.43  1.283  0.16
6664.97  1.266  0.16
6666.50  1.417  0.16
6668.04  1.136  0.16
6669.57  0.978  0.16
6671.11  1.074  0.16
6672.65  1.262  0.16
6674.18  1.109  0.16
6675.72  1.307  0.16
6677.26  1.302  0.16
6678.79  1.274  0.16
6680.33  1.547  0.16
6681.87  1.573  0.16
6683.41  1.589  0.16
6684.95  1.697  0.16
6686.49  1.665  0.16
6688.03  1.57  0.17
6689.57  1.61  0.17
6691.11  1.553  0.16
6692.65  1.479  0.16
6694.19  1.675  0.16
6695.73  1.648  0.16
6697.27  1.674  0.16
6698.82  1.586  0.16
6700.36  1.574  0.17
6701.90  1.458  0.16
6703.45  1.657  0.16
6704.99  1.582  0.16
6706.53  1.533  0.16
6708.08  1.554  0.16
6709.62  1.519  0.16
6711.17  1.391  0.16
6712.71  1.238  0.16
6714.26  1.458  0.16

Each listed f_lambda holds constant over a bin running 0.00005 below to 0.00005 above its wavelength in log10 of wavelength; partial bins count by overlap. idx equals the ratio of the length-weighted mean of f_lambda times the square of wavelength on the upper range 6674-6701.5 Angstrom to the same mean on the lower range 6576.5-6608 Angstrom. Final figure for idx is 1.2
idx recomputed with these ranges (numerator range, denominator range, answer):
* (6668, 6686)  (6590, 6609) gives 1.07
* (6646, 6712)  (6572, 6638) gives 1.06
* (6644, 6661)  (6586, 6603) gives 1.24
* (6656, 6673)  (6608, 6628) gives 0.90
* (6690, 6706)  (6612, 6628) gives 1.07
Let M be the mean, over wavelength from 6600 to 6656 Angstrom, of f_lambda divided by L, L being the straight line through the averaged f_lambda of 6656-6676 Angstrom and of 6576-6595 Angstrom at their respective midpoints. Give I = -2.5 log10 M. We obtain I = -0.16 mag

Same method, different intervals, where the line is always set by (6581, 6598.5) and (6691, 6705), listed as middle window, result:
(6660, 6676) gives 0.213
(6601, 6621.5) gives -0.043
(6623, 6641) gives -0.104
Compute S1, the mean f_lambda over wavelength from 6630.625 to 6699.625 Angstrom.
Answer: 1.51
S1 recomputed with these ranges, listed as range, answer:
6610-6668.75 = 1.54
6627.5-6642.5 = 1.6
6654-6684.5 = 1.35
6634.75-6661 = 1.63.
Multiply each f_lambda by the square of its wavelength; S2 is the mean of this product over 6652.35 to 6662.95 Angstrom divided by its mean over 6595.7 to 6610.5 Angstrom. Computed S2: 1.15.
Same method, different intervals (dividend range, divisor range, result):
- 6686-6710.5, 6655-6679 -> 1.22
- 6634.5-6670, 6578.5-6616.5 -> 1.16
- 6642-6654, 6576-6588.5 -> 1.23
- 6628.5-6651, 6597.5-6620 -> 1.18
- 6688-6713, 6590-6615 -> 1.19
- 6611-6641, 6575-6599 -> 1.17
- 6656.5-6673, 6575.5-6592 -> 0.98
